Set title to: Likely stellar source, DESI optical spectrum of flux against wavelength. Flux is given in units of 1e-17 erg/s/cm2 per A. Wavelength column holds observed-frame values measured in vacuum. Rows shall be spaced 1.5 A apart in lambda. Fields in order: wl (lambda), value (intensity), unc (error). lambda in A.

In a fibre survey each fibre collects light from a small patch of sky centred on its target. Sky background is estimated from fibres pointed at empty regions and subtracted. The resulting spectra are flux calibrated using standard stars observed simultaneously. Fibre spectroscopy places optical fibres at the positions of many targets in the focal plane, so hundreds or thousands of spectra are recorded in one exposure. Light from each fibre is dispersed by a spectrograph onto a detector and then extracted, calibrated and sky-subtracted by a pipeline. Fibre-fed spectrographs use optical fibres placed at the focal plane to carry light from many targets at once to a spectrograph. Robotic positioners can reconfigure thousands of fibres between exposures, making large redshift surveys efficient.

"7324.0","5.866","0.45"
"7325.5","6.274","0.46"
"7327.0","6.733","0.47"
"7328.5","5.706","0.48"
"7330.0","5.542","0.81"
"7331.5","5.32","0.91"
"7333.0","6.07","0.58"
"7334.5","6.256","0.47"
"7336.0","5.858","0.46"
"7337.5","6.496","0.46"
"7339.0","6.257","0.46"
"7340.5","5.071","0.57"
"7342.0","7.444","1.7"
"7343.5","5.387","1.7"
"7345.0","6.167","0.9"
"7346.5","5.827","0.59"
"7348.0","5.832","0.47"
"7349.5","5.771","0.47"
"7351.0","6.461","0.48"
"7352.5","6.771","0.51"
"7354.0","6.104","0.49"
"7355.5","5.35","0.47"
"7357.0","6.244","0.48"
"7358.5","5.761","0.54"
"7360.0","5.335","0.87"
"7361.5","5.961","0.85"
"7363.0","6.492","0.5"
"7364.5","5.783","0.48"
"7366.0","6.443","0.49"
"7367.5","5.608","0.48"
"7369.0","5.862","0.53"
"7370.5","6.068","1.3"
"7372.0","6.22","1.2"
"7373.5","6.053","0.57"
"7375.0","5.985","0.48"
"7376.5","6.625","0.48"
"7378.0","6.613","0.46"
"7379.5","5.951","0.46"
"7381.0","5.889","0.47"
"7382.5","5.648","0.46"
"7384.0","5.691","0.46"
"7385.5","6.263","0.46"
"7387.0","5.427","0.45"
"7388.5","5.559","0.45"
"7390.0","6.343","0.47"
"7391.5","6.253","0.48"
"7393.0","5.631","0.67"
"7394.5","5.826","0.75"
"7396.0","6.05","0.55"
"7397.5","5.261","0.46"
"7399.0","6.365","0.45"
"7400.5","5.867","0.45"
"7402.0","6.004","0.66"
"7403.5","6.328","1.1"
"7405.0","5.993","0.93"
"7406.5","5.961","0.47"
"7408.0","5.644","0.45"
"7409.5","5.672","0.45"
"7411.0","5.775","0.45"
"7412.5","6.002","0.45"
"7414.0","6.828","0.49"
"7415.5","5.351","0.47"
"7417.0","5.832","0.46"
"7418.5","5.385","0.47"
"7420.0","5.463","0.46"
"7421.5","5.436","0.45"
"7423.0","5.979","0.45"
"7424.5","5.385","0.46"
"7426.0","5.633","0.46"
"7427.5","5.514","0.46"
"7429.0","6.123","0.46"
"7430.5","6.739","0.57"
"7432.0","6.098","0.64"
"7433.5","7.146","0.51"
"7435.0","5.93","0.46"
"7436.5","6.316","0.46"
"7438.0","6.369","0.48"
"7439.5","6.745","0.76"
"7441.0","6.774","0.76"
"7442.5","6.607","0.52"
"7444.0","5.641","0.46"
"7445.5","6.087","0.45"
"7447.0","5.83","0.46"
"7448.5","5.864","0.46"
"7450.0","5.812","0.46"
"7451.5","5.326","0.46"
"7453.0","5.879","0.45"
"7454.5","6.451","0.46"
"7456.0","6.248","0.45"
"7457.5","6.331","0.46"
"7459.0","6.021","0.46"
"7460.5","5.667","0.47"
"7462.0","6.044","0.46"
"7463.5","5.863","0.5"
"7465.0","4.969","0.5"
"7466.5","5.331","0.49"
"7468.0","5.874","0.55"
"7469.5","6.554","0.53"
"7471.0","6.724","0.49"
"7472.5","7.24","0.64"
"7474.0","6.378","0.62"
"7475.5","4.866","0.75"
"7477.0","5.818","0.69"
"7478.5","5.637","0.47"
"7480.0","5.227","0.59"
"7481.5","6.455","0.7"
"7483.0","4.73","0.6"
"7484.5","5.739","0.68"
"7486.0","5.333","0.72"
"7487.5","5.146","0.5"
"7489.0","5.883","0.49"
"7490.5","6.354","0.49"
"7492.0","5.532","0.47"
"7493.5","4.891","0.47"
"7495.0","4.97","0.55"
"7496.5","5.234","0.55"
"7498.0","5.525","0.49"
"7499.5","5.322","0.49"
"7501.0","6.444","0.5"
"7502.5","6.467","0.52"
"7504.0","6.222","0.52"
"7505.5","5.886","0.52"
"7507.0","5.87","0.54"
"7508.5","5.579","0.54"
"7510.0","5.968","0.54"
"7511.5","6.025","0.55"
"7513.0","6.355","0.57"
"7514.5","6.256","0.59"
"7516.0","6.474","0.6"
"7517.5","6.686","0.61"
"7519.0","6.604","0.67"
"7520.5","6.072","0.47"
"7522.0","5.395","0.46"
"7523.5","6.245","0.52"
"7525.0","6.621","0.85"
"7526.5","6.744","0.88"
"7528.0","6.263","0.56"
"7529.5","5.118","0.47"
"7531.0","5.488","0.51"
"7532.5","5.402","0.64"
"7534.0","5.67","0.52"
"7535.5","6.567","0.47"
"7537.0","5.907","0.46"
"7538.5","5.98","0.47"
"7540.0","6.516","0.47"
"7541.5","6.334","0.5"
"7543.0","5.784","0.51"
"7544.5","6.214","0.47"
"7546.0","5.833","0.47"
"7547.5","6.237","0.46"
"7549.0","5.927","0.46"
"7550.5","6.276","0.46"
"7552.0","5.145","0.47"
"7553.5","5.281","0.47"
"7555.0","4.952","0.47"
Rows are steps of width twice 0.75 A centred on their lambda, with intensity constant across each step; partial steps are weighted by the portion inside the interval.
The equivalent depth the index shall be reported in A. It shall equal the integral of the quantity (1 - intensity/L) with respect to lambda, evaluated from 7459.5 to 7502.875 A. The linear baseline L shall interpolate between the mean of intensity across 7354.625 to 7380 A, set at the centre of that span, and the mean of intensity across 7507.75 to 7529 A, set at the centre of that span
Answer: 3.1 A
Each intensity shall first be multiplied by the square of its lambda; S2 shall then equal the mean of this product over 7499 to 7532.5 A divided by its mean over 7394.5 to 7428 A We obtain 1.08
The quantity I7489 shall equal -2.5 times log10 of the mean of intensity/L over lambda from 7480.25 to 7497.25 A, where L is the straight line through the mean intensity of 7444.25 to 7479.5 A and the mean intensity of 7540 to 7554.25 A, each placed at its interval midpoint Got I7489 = 0.088 mag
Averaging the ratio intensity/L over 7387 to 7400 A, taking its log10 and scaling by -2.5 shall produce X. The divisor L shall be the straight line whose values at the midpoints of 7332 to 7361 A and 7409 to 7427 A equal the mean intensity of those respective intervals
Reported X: -0.01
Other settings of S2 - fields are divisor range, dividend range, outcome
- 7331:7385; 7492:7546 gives 1.03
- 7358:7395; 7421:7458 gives 1.04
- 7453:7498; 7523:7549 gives 1.06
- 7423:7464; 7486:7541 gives 0.99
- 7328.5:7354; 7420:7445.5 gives 1.04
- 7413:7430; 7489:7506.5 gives 1.02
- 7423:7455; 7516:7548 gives 1.02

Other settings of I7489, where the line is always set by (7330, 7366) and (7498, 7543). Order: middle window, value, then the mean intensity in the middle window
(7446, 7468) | 0.04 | 5.84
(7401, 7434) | 0.02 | 5.91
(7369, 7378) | -0.03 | 6.2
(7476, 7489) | 0.10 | 5.52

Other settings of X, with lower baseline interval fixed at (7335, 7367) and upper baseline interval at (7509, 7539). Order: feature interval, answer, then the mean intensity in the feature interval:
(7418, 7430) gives 0.08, 5.64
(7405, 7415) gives 0.02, 5.97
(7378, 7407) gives 0.02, 5.93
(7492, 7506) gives 0.08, 5.65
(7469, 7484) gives 0.02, 5.95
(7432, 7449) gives -0.04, 6.3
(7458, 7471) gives 0.04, 5.85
